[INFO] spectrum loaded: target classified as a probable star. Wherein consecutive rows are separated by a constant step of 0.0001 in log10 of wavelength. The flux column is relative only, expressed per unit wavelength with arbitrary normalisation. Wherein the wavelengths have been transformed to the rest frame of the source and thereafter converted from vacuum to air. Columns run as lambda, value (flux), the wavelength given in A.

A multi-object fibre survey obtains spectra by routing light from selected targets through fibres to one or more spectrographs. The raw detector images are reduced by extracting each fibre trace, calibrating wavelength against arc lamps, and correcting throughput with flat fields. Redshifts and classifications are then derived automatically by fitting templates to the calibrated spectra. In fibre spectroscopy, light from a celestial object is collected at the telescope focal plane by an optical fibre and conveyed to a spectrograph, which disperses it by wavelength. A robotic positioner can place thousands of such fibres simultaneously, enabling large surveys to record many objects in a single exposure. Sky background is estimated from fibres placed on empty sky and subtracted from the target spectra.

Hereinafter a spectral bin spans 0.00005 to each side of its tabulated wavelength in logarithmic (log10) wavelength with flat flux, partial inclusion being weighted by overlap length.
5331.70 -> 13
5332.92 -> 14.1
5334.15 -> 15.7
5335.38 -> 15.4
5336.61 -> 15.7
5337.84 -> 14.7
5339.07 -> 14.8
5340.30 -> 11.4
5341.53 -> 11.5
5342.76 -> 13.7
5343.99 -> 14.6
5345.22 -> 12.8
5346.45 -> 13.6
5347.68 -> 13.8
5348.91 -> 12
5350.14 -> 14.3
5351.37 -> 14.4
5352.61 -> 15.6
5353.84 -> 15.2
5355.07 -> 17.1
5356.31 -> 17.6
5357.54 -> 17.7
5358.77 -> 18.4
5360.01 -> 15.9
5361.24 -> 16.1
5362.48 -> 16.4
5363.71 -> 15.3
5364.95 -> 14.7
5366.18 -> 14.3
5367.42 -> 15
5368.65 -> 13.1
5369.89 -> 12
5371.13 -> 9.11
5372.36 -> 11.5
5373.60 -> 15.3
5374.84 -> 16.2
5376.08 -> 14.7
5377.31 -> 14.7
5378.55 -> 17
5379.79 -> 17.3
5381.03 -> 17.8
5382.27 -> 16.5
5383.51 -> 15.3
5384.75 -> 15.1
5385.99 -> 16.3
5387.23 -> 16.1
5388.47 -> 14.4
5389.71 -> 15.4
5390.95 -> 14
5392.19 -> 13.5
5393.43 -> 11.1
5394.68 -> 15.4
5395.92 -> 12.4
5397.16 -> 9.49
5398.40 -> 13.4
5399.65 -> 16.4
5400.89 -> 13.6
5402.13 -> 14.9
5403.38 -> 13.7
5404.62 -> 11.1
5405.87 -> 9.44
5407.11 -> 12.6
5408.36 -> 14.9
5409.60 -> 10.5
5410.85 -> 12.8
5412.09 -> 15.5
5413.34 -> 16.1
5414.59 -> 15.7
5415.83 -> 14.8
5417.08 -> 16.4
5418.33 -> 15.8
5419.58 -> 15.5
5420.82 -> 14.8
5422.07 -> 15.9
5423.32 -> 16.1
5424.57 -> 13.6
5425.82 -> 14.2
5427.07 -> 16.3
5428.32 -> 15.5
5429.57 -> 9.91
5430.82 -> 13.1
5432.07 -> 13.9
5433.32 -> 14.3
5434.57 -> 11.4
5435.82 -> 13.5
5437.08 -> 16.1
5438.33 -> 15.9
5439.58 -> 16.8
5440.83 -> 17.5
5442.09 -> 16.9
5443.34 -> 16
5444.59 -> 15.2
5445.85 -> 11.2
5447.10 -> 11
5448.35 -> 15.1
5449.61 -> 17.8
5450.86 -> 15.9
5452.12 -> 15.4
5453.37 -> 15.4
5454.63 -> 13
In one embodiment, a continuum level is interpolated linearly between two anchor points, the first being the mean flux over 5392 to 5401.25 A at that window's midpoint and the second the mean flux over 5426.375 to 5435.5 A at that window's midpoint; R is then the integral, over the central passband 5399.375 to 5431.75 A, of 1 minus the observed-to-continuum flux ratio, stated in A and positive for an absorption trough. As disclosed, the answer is -2.0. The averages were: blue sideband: 13.1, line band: 14.2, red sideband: 13.5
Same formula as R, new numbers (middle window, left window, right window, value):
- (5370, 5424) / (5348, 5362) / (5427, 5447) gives 2.7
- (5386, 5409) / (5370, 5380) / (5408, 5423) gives 1.7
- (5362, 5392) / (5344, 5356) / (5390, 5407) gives -2.8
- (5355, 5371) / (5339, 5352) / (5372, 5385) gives -1.0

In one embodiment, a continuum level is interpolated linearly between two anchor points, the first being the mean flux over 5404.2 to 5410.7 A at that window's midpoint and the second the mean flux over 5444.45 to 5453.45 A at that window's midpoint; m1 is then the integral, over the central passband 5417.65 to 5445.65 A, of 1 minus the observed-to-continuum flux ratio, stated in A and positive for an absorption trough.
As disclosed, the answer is -3.1 A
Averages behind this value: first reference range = 11.8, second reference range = 14.6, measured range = 14.9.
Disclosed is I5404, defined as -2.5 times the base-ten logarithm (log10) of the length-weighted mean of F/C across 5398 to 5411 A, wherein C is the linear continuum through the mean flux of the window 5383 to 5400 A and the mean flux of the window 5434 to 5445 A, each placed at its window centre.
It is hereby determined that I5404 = 0.12 mag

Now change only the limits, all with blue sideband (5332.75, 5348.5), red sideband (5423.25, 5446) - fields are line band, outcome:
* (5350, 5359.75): -0.165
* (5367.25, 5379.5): 0.021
